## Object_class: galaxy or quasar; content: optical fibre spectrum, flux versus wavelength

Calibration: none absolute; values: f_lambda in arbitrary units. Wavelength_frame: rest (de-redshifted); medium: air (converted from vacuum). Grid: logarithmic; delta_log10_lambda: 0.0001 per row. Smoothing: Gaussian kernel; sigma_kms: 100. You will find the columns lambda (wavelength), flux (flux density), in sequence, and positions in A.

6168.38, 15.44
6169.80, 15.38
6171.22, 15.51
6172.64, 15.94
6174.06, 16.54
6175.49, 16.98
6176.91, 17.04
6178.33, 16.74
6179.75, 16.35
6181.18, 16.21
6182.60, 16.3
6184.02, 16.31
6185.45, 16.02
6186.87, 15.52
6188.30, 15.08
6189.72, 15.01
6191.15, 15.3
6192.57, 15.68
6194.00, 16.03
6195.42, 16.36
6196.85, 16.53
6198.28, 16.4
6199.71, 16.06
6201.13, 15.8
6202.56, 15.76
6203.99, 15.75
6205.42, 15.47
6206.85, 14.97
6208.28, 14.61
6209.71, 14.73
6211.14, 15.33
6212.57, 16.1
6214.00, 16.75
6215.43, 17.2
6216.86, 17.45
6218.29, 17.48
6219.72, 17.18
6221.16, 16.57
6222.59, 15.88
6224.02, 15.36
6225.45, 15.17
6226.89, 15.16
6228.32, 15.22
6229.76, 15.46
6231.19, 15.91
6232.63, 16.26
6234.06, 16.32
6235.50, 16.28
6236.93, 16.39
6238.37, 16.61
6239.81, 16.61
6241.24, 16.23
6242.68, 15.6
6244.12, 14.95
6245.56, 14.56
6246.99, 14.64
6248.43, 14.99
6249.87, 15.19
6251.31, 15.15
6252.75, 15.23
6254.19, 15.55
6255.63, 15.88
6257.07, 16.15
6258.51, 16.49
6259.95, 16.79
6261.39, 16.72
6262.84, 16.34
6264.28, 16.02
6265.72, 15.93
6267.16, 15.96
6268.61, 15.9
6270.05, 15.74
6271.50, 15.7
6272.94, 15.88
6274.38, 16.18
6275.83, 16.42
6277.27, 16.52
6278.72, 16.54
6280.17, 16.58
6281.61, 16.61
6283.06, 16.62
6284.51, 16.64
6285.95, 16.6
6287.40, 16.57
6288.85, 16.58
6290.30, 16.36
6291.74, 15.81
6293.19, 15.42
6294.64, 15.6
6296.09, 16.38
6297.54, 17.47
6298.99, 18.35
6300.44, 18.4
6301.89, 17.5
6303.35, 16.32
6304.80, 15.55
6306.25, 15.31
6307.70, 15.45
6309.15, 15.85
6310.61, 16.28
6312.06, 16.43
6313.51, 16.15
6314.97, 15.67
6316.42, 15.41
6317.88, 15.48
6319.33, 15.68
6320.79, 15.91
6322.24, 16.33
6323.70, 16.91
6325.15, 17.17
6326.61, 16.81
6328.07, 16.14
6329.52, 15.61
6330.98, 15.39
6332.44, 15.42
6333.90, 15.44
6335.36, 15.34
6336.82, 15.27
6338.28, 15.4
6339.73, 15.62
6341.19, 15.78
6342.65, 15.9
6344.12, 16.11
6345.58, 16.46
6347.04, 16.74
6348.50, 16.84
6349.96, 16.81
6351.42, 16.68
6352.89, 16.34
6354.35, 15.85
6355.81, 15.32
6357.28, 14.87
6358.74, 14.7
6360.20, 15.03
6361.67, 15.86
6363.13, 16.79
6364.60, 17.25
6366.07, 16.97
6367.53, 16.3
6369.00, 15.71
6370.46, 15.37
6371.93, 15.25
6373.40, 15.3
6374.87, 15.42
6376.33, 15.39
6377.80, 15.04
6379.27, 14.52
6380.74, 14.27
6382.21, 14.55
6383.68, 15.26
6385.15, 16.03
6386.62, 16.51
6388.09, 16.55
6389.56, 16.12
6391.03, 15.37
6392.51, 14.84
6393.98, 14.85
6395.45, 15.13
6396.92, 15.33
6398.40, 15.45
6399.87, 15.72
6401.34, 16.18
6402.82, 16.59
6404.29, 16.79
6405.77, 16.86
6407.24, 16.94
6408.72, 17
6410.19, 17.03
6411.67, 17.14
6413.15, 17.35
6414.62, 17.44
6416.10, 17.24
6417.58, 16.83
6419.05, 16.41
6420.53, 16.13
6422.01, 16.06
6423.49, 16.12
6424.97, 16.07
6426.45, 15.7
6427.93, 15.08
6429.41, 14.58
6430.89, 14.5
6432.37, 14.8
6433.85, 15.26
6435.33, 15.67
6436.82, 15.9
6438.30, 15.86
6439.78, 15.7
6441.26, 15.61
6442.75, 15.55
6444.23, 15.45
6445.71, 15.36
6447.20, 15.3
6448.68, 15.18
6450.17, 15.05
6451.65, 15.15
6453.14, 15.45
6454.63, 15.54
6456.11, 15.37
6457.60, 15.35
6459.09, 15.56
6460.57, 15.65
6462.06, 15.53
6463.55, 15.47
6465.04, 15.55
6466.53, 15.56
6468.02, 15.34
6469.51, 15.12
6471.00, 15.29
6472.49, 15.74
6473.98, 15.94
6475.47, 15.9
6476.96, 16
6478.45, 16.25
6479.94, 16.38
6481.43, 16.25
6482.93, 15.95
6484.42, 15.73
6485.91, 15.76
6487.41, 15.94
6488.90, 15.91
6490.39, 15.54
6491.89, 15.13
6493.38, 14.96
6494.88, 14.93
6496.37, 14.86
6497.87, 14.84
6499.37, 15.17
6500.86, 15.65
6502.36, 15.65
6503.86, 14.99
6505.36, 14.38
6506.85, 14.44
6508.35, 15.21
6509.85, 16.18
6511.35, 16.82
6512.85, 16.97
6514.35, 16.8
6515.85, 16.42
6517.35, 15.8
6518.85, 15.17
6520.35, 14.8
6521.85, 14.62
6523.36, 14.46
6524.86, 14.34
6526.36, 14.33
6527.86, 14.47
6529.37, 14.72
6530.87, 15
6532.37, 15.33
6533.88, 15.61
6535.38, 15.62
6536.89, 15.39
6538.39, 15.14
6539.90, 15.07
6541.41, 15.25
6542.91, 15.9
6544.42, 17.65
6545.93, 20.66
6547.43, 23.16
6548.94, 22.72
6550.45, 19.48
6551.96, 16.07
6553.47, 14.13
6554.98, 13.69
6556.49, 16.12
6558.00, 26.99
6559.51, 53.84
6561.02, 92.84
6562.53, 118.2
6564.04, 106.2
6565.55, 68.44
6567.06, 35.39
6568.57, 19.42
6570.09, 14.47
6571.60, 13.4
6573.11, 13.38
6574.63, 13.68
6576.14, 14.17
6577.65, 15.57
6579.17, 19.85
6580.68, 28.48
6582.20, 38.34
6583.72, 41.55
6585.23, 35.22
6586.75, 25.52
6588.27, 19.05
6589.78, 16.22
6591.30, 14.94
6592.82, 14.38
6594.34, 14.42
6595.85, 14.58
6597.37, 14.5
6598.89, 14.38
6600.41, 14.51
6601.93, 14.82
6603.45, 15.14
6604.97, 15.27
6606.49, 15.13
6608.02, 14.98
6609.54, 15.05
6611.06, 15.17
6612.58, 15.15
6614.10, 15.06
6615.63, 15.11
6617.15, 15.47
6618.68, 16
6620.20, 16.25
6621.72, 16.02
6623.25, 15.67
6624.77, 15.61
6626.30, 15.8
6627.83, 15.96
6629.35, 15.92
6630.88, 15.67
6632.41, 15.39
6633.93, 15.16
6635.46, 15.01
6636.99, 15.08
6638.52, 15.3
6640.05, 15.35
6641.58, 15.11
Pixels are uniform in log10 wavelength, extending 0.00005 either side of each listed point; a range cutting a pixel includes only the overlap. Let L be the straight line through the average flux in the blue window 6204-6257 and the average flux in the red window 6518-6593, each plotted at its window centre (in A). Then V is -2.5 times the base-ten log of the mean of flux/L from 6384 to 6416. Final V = 0.28 mag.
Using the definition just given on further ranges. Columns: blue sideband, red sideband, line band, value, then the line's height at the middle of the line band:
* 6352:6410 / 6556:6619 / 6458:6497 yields 0.320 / 21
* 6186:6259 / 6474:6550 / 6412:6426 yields -0.050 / 15.9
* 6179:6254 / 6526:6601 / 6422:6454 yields 0.391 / 22.1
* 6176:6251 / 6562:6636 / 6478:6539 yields 0.330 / 20.9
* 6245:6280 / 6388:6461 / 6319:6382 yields 0.001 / 15.9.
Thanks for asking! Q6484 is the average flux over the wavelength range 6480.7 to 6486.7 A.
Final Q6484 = 15.9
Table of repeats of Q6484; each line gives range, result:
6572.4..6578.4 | 14.2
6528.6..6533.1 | 15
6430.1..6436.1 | 15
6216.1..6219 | 17.5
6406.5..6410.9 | 17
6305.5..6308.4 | 15.4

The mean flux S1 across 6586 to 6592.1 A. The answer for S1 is 18.9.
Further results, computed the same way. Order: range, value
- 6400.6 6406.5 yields 16.6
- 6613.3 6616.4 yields 15.1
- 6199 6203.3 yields 15.9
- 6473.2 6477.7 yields 16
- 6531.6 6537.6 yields 15.5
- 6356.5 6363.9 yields 15.5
